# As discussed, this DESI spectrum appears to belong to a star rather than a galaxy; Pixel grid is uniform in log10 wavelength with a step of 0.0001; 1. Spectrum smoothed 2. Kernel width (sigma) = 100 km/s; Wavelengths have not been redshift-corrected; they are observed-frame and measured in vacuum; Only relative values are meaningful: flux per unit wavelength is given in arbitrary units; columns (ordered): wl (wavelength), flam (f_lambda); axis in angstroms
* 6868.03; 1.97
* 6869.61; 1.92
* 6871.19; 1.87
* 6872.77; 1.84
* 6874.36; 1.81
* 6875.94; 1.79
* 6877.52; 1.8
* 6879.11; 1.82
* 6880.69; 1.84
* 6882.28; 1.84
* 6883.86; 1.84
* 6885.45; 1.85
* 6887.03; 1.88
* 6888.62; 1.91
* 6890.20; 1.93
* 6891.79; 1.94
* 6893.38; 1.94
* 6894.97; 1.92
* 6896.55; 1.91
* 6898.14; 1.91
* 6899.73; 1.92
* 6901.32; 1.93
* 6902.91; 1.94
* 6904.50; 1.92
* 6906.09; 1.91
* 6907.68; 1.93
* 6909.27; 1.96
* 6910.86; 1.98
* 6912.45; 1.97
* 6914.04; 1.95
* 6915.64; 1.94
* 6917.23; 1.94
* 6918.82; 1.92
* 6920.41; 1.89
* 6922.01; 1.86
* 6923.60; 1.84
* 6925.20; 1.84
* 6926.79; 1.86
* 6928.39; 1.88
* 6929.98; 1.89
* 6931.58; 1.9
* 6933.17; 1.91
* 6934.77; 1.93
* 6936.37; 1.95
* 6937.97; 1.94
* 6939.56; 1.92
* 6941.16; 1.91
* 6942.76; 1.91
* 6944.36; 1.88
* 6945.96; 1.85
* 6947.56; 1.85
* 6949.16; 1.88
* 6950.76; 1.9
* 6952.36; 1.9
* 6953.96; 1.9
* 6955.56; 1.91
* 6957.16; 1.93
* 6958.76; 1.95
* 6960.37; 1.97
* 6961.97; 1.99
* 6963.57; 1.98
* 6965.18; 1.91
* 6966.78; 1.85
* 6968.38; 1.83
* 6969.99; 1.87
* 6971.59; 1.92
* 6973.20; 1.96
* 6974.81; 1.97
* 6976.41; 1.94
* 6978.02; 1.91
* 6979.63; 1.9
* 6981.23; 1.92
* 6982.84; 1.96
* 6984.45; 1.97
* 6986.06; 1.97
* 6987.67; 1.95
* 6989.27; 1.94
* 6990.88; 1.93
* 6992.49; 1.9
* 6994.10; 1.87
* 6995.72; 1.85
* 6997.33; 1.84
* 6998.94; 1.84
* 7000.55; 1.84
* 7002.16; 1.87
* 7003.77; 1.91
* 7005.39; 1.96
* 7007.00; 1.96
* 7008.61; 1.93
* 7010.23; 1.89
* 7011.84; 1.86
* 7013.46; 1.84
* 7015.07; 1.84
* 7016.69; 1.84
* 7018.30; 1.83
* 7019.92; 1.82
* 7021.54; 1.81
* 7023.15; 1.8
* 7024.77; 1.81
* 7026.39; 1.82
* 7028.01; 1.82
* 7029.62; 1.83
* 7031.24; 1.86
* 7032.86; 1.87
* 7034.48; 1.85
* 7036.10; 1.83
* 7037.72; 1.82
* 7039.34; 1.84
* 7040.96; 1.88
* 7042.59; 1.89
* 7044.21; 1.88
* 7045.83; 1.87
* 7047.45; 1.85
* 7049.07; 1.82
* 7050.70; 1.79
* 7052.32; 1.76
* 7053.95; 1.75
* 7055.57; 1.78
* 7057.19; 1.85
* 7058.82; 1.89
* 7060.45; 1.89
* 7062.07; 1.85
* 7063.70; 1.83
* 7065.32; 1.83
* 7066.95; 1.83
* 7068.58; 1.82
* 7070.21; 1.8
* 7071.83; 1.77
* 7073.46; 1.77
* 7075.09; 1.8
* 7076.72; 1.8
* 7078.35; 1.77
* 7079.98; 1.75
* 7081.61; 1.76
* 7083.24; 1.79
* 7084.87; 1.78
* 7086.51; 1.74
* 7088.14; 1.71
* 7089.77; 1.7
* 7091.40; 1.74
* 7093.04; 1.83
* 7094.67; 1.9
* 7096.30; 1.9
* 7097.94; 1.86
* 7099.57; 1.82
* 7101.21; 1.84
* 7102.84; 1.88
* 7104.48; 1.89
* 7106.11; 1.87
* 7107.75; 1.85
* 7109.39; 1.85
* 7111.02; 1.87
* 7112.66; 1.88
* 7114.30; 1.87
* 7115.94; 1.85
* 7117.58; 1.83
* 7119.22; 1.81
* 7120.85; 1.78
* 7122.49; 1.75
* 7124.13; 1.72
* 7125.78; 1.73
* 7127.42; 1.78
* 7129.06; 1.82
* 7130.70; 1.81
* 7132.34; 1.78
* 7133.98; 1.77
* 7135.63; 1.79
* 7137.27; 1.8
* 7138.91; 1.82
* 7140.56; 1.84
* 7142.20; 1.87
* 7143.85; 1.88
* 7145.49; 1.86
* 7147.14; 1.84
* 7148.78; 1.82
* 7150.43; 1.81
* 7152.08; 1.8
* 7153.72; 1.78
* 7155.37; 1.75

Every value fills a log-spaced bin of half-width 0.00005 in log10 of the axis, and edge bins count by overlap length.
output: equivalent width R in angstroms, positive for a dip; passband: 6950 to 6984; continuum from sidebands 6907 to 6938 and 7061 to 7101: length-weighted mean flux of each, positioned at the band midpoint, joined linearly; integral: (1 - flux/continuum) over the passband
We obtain -0.8 angstroms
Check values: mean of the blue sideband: 1.91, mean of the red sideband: 1.8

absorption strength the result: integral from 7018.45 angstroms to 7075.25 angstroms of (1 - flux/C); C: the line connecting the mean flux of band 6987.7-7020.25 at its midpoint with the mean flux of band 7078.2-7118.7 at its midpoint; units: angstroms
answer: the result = 0.8 angstroms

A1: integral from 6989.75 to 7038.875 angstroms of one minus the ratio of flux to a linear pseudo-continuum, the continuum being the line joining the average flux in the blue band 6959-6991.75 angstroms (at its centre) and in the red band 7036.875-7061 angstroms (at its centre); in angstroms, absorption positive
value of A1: 0.60 angstroms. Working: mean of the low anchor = 1.93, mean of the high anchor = 1.84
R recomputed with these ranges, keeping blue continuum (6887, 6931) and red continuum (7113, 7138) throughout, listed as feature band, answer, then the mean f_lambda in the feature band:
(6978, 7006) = -0.57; 1.91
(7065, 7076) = 0.14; 1.8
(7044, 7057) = 0.18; 1.81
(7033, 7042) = -0.02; 1.85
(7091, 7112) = -0.57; 1.86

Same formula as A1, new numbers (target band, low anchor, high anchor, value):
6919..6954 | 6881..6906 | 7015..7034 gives -0.21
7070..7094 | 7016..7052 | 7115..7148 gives 0.72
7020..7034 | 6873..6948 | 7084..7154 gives 0.18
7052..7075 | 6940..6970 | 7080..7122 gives 0.34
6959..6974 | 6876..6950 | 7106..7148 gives -0.33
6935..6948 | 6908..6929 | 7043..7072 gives -0.05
